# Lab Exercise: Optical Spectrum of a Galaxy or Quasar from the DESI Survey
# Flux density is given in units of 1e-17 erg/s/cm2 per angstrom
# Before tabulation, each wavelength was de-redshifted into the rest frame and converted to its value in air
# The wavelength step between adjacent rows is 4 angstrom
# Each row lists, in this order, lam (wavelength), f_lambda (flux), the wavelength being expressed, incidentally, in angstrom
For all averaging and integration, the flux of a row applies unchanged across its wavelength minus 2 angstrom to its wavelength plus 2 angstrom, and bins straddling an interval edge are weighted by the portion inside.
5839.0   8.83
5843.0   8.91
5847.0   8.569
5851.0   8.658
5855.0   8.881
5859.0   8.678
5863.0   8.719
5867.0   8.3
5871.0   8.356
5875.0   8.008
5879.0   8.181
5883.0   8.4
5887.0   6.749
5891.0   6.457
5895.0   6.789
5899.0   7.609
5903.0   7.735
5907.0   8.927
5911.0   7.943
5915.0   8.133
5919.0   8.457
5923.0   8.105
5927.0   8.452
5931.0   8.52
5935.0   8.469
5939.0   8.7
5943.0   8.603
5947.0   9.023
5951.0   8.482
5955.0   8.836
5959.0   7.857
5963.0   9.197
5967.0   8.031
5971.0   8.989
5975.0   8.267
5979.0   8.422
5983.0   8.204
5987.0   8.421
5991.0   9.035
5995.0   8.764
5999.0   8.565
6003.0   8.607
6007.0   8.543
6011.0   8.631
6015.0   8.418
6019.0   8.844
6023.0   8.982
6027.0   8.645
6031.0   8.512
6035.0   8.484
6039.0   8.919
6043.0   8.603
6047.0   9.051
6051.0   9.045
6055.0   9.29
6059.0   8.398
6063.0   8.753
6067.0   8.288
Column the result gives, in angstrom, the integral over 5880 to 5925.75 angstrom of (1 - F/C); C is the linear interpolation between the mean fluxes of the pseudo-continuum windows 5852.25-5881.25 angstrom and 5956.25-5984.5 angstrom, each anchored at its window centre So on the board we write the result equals 3.6 angstrom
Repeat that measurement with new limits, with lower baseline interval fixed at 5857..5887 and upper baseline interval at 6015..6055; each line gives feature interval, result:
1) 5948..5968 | 0.0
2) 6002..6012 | 0.1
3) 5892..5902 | 1.4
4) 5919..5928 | 0.1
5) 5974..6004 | 0.4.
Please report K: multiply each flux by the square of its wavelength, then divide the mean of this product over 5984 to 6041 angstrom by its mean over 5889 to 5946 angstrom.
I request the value 1.11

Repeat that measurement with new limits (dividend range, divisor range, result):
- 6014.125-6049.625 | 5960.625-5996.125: 1.04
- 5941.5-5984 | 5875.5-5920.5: 1.12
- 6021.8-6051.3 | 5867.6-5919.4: 1.18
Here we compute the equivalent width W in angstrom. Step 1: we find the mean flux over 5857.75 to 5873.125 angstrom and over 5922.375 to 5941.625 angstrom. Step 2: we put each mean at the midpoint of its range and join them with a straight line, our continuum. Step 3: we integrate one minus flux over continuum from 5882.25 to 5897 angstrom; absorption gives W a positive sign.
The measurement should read 2.6 angstrom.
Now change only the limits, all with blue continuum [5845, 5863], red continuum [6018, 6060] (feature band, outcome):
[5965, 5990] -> 1.0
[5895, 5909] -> 1.3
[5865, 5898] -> 4.0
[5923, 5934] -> 0.4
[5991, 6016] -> 0.4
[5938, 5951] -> 0.0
